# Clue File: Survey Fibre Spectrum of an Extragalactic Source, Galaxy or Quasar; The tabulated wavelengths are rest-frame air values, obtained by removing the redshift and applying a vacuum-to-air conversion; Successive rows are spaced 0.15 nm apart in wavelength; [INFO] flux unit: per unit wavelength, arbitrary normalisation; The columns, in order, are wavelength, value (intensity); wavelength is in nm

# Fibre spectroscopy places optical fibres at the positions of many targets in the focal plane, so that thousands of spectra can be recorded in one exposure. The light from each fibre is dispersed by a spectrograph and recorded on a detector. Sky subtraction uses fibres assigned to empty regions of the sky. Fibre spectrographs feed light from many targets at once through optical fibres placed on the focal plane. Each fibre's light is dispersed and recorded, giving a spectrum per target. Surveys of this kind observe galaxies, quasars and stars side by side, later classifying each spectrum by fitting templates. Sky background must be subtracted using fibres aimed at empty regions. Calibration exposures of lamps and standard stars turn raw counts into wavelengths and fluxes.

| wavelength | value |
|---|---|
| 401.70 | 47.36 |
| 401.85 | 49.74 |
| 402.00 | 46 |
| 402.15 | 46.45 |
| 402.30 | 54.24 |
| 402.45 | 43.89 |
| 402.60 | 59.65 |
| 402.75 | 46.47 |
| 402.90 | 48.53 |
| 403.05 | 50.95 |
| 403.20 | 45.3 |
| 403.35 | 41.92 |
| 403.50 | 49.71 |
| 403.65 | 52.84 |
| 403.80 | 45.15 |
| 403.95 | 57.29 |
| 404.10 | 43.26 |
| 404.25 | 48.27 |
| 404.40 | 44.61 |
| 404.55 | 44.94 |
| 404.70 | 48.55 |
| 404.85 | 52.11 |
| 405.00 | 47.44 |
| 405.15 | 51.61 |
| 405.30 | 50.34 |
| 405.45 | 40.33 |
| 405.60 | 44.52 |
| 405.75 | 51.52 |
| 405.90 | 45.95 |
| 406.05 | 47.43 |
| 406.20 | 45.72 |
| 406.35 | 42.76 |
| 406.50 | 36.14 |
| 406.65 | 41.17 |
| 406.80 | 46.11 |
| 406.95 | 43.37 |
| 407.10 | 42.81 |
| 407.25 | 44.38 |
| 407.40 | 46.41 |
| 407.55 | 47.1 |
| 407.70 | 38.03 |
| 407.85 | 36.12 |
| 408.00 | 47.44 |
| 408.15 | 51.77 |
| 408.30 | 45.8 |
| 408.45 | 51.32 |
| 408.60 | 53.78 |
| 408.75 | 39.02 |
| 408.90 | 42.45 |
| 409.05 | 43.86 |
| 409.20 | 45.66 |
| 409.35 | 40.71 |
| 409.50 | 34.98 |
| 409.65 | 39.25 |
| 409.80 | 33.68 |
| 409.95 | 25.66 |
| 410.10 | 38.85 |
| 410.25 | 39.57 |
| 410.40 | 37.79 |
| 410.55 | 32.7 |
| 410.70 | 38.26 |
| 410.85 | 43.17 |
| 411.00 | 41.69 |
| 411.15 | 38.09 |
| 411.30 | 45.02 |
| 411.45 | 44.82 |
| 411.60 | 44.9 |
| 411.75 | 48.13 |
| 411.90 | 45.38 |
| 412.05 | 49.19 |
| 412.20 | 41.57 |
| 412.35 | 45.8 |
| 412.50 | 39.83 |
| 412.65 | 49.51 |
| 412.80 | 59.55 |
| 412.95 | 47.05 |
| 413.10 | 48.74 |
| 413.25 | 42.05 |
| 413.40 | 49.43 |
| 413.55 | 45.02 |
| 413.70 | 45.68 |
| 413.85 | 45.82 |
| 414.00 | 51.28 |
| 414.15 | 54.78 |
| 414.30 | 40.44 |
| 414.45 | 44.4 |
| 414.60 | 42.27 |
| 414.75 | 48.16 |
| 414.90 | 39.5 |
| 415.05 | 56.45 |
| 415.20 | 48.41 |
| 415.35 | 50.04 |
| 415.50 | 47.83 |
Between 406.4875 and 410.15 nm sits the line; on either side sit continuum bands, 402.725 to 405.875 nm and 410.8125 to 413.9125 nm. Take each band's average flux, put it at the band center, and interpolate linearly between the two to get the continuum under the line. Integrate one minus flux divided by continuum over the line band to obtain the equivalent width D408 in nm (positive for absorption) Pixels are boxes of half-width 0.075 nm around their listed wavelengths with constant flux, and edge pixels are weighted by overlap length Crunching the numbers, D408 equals 0.35 nm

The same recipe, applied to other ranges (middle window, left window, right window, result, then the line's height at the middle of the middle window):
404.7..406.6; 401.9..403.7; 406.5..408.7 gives 0.01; 46.5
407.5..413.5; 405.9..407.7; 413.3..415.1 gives 0.28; 45.3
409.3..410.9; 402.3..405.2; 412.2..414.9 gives 0.36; 47.4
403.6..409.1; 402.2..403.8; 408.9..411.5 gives -0.19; 44.4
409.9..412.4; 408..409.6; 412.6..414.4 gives 0.28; 46.6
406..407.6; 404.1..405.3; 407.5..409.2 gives 0.09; 46.4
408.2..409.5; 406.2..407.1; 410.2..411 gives -0.15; 40.2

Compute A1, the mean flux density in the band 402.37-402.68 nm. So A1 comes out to 51.7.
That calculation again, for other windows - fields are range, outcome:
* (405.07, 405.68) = 46.7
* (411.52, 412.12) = 46.9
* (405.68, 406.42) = 46.7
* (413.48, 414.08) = 47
